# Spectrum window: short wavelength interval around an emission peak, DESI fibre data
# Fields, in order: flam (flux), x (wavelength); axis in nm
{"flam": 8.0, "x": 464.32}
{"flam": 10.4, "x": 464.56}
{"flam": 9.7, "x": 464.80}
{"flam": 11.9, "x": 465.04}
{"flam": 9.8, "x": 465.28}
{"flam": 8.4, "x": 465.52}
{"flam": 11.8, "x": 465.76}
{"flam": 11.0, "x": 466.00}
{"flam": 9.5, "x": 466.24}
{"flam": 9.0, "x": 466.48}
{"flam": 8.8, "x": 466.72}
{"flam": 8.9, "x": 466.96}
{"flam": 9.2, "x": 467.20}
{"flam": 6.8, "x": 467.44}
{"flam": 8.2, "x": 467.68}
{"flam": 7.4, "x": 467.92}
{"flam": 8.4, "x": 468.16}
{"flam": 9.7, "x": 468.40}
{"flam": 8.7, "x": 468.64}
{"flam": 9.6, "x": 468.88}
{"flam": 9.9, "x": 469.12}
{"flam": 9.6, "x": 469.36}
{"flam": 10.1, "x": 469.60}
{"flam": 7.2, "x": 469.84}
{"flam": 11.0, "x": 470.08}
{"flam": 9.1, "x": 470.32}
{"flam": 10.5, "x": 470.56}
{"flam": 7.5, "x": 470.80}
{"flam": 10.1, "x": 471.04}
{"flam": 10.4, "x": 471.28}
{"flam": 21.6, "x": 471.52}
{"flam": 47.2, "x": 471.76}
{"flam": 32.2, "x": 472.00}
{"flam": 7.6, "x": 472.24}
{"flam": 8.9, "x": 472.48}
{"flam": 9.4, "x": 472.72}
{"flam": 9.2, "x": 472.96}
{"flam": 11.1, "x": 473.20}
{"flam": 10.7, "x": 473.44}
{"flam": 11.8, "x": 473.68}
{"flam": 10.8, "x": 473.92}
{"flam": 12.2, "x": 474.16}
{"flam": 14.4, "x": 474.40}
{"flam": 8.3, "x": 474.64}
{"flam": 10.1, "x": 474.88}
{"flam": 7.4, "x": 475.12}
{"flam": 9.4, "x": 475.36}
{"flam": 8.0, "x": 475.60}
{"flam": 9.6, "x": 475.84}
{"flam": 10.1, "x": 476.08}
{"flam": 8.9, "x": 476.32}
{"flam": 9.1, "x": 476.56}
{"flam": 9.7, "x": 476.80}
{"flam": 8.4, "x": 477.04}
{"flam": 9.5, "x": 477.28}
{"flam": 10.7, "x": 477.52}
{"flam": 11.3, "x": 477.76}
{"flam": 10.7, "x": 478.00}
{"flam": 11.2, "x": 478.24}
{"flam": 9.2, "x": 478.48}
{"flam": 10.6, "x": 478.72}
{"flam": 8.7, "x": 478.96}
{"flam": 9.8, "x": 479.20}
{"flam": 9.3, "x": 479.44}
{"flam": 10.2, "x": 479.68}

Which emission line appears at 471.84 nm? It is H-gamma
